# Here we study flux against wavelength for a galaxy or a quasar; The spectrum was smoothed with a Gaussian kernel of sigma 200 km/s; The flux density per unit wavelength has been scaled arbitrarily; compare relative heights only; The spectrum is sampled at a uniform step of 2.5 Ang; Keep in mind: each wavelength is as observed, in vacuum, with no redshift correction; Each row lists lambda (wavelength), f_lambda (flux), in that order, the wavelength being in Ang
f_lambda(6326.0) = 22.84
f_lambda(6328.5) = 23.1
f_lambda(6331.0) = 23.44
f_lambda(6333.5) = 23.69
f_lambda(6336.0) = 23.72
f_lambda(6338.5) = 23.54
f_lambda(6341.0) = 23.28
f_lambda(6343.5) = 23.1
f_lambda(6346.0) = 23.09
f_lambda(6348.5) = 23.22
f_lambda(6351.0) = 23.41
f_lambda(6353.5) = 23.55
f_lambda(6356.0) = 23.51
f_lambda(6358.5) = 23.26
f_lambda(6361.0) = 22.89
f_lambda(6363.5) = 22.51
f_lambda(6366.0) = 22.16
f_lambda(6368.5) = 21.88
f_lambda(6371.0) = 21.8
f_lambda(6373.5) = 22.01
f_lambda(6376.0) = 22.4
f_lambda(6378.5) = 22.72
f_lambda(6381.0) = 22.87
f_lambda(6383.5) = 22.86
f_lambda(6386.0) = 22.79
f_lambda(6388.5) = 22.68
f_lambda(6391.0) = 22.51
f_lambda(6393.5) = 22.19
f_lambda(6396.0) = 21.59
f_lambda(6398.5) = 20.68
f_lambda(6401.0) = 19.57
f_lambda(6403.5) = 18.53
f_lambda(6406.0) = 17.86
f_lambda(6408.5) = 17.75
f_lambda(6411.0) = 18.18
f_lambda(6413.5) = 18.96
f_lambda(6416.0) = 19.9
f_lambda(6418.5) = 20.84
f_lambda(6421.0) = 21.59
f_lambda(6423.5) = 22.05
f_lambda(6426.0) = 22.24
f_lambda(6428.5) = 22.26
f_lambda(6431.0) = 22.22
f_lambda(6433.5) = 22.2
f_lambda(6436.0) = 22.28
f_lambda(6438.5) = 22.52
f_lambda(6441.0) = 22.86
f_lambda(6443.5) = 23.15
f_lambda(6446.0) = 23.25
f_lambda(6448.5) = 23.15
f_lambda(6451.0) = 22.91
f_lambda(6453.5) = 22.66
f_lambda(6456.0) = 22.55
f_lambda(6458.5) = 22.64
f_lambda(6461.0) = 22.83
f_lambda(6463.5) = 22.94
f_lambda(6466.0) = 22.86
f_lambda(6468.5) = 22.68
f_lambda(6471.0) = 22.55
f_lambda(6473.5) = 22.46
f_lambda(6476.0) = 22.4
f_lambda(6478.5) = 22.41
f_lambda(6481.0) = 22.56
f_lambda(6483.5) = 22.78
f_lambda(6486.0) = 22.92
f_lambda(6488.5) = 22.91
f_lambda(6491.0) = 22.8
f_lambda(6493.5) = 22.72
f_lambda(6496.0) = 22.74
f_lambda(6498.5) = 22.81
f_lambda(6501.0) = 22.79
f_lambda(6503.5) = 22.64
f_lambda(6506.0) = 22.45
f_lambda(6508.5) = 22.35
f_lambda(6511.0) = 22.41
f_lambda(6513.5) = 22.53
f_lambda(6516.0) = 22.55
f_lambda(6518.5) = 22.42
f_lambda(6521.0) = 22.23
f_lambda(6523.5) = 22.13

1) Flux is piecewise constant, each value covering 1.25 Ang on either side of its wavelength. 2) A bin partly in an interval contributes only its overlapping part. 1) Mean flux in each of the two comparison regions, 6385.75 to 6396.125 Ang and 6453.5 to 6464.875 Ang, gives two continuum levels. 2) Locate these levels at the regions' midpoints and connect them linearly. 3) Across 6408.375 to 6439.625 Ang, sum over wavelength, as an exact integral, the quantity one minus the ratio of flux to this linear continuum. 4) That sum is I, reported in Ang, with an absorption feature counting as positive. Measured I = 2.0 Ang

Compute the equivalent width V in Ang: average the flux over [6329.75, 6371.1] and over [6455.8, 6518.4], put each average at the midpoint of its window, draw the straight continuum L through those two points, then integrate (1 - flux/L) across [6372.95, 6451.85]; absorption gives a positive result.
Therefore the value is 4.7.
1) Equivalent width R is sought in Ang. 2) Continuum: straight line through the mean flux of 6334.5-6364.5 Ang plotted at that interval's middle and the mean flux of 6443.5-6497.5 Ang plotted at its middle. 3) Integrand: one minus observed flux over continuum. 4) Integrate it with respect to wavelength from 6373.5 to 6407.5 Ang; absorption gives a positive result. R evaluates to 2.4 Ang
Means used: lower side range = 23.3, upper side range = 22.8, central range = 21.5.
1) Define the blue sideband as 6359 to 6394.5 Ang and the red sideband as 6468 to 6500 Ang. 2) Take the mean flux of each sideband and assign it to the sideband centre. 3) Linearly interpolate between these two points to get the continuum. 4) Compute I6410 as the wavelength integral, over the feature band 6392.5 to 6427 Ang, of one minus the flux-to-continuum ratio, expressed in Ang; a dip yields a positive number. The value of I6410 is 3.7 Ang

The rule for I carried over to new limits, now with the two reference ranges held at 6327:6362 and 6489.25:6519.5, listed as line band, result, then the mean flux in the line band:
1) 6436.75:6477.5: 0.1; 22.8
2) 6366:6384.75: 0.7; 22.3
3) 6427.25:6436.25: 0.3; 22.2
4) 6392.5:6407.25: 2.0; 20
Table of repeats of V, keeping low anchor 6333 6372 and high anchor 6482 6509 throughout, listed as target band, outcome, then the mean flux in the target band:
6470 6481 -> 0.1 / 22.5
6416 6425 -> 0.6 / 21.3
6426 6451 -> 0.2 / 22.6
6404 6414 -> 2.1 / 18.2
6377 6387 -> 0.1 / 22.8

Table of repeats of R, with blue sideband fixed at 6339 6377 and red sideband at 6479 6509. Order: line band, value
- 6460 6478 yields 0.1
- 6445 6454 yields -0.1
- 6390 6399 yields 0.4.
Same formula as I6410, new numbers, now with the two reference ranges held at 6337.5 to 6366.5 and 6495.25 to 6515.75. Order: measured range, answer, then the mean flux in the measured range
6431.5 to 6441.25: 0.2 Ang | 22.4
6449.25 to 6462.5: 0.0 Ang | 22.7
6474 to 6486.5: 0.0 Ang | 22.6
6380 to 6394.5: 0.2 Ang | 22.7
